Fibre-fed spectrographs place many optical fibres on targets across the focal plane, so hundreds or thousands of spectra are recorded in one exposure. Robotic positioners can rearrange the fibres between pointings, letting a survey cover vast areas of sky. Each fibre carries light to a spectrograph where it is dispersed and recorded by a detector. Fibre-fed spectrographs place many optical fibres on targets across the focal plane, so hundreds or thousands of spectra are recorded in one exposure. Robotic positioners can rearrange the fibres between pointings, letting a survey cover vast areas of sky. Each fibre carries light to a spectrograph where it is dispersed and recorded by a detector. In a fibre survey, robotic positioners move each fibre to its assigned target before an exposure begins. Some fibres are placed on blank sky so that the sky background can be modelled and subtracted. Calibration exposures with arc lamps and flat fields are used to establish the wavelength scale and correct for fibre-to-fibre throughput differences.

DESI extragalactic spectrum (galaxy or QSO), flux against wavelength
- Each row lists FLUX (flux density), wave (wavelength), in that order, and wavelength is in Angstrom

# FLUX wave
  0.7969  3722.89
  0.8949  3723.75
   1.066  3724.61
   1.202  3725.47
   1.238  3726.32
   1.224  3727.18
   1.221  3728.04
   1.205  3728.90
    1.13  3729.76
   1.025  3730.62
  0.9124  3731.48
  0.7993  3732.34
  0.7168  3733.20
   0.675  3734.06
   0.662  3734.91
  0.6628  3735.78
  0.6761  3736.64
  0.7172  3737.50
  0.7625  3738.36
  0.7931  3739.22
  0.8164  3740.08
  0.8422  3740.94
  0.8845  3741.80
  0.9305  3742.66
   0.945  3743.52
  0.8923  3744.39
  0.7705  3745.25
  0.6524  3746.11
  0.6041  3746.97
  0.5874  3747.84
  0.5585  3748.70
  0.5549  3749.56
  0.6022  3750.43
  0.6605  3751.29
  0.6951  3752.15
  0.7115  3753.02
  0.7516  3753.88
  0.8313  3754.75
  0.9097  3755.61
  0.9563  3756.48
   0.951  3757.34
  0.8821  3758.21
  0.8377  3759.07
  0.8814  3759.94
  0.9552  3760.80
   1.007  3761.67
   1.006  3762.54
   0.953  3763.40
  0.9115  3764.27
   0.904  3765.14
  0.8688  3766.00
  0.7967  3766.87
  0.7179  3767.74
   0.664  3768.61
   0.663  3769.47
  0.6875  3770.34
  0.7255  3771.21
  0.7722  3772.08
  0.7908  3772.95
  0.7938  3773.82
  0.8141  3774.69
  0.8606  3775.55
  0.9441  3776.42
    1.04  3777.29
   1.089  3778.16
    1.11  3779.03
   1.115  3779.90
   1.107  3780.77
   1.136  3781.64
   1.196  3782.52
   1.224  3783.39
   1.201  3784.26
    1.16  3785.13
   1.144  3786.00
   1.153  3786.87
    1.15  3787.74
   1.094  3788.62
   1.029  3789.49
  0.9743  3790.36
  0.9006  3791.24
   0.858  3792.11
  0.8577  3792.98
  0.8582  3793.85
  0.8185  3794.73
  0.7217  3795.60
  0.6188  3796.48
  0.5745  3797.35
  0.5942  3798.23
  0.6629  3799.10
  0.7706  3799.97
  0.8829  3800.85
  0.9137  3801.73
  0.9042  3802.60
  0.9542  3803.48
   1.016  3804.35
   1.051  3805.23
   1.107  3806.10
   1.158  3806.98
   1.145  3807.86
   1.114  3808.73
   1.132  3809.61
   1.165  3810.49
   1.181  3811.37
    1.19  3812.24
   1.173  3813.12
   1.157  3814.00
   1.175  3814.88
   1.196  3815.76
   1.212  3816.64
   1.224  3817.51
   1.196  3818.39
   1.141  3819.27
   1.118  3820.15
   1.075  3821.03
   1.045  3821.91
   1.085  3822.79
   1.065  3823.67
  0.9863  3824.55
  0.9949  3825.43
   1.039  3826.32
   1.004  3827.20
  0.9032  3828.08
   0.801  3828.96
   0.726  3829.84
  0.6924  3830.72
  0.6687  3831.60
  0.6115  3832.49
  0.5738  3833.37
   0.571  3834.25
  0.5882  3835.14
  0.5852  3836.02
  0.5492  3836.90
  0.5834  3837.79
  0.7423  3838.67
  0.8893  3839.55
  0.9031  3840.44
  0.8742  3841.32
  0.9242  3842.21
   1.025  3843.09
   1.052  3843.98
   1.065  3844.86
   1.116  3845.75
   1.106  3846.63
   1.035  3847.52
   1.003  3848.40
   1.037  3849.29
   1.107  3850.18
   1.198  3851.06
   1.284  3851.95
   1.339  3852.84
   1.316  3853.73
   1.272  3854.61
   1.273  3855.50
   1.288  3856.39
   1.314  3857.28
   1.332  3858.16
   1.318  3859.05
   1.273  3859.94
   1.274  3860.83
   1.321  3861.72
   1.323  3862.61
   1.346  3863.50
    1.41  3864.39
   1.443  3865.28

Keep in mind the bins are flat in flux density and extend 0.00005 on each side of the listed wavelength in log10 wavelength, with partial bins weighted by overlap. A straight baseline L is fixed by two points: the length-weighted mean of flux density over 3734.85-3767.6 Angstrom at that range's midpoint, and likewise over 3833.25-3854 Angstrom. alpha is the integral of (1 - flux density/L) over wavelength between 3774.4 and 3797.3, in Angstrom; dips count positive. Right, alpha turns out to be -4.0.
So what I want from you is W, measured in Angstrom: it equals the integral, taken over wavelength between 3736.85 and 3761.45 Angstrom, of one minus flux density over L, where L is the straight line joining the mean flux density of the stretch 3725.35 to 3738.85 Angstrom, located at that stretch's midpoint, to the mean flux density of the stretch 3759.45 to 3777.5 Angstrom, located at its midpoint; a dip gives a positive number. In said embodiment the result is 2.7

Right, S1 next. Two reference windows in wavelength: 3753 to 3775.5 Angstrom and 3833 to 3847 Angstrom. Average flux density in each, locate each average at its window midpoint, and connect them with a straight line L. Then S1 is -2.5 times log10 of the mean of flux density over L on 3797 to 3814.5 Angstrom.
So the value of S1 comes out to -0.20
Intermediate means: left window 0.839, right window 0.822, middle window 0.995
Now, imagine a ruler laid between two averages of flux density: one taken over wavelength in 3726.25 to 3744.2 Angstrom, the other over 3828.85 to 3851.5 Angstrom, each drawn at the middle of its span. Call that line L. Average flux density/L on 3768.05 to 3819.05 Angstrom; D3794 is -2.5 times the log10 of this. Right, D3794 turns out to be -0.140 mag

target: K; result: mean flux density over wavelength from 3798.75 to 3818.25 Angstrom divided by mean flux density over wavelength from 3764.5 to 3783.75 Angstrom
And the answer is 1.2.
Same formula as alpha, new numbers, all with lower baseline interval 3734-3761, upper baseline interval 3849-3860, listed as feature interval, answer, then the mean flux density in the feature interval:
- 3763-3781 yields 0.27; 0.87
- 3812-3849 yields 6.47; 0.943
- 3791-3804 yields 2.68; 0.793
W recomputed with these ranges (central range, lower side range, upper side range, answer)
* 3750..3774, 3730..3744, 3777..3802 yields 1.7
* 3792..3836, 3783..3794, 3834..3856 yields 3.3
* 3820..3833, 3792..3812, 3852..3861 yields 2.0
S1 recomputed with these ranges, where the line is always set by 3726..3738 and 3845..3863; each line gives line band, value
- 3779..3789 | -0.10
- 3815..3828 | 0.04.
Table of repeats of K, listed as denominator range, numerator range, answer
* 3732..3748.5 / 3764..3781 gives 1.15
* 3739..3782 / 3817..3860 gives 1.19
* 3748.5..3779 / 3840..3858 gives 1.37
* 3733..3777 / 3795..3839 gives 1.17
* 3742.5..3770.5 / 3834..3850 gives 1.10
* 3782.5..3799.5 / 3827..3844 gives 0.81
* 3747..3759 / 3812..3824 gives 1.55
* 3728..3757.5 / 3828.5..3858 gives 1.19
